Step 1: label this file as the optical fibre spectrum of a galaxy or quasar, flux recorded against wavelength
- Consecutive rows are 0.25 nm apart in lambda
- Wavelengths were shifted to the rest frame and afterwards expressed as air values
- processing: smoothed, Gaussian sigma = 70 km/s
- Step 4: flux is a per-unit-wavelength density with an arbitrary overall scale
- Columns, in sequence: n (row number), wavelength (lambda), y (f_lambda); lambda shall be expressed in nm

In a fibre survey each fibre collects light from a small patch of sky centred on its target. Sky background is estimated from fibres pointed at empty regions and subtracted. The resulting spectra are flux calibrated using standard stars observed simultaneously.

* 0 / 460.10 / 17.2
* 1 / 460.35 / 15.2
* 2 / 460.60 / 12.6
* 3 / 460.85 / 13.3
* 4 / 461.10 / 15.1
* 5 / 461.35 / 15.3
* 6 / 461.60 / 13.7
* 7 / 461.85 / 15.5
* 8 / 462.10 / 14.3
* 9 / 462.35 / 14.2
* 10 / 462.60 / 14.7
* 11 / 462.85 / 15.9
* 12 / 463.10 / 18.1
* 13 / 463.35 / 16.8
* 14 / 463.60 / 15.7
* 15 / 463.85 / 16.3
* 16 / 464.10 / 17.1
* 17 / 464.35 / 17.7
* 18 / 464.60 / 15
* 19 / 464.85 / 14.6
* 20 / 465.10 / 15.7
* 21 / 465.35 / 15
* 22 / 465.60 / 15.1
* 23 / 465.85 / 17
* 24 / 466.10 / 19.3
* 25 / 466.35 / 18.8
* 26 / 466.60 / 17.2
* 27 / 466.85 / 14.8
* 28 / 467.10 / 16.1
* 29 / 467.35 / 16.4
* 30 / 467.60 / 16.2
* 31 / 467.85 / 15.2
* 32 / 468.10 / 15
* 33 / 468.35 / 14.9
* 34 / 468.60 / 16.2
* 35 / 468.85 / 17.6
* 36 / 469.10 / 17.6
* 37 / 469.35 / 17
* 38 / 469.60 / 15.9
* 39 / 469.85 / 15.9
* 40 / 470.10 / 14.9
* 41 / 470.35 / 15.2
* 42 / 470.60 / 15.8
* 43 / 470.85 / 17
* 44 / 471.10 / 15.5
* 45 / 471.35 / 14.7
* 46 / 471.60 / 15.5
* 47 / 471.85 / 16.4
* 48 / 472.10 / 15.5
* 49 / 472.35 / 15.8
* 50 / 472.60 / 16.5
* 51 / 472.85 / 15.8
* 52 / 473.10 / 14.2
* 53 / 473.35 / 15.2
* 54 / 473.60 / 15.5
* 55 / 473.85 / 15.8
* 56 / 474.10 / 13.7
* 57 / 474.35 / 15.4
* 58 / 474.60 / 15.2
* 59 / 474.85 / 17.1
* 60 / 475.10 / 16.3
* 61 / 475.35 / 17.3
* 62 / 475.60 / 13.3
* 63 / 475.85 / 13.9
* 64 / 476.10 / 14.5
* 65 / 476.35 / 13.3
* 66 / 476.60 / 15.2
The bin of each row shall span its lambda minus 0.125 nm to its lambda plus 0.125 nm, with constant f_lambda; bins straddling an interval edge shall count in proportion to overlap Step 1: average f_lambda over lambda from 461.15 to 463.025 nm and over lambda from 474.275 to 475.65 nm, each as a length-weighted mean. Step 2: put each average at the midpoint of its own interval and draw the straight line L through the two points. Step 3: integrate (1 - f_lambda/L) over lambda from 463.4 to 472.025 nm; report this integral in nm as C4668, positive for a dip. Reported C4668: -0.44 nm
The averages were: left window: 14.9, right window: 15.9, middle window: 16.1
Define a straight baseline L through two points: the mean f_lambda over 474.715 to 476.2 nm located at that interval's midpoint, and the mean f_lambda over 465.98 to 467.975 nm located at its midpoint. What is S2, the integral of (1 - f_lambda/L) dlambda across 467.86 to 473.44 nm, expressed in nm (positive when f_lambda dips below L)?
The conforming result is 0.12 nm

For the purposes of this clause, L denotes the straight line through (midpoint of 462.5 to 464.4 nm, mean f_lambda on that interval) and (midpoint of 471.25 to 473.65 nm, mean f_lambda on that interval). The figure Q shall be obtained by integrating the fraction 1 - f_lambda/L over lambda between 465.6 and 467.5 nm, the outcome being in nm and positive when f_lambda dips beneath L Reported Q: -0.09 nm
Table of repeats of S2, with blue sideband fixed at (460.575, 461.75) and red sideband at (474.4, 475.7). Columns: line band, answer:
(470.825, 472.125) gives -0.02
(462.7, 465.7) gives -0.32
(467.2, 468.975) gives -0.11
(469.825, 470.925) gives -0.03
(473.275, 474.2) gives 0.04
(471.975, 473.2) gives 0.00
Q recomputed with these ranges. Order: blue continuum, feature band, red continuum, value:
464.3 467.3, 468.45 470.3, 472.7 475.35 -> -0.046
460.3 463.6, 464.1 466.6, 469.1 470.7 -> -0.185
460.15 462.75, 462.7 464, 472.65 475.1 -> -0.170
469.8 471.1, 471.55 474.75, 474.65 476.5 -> -0.007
